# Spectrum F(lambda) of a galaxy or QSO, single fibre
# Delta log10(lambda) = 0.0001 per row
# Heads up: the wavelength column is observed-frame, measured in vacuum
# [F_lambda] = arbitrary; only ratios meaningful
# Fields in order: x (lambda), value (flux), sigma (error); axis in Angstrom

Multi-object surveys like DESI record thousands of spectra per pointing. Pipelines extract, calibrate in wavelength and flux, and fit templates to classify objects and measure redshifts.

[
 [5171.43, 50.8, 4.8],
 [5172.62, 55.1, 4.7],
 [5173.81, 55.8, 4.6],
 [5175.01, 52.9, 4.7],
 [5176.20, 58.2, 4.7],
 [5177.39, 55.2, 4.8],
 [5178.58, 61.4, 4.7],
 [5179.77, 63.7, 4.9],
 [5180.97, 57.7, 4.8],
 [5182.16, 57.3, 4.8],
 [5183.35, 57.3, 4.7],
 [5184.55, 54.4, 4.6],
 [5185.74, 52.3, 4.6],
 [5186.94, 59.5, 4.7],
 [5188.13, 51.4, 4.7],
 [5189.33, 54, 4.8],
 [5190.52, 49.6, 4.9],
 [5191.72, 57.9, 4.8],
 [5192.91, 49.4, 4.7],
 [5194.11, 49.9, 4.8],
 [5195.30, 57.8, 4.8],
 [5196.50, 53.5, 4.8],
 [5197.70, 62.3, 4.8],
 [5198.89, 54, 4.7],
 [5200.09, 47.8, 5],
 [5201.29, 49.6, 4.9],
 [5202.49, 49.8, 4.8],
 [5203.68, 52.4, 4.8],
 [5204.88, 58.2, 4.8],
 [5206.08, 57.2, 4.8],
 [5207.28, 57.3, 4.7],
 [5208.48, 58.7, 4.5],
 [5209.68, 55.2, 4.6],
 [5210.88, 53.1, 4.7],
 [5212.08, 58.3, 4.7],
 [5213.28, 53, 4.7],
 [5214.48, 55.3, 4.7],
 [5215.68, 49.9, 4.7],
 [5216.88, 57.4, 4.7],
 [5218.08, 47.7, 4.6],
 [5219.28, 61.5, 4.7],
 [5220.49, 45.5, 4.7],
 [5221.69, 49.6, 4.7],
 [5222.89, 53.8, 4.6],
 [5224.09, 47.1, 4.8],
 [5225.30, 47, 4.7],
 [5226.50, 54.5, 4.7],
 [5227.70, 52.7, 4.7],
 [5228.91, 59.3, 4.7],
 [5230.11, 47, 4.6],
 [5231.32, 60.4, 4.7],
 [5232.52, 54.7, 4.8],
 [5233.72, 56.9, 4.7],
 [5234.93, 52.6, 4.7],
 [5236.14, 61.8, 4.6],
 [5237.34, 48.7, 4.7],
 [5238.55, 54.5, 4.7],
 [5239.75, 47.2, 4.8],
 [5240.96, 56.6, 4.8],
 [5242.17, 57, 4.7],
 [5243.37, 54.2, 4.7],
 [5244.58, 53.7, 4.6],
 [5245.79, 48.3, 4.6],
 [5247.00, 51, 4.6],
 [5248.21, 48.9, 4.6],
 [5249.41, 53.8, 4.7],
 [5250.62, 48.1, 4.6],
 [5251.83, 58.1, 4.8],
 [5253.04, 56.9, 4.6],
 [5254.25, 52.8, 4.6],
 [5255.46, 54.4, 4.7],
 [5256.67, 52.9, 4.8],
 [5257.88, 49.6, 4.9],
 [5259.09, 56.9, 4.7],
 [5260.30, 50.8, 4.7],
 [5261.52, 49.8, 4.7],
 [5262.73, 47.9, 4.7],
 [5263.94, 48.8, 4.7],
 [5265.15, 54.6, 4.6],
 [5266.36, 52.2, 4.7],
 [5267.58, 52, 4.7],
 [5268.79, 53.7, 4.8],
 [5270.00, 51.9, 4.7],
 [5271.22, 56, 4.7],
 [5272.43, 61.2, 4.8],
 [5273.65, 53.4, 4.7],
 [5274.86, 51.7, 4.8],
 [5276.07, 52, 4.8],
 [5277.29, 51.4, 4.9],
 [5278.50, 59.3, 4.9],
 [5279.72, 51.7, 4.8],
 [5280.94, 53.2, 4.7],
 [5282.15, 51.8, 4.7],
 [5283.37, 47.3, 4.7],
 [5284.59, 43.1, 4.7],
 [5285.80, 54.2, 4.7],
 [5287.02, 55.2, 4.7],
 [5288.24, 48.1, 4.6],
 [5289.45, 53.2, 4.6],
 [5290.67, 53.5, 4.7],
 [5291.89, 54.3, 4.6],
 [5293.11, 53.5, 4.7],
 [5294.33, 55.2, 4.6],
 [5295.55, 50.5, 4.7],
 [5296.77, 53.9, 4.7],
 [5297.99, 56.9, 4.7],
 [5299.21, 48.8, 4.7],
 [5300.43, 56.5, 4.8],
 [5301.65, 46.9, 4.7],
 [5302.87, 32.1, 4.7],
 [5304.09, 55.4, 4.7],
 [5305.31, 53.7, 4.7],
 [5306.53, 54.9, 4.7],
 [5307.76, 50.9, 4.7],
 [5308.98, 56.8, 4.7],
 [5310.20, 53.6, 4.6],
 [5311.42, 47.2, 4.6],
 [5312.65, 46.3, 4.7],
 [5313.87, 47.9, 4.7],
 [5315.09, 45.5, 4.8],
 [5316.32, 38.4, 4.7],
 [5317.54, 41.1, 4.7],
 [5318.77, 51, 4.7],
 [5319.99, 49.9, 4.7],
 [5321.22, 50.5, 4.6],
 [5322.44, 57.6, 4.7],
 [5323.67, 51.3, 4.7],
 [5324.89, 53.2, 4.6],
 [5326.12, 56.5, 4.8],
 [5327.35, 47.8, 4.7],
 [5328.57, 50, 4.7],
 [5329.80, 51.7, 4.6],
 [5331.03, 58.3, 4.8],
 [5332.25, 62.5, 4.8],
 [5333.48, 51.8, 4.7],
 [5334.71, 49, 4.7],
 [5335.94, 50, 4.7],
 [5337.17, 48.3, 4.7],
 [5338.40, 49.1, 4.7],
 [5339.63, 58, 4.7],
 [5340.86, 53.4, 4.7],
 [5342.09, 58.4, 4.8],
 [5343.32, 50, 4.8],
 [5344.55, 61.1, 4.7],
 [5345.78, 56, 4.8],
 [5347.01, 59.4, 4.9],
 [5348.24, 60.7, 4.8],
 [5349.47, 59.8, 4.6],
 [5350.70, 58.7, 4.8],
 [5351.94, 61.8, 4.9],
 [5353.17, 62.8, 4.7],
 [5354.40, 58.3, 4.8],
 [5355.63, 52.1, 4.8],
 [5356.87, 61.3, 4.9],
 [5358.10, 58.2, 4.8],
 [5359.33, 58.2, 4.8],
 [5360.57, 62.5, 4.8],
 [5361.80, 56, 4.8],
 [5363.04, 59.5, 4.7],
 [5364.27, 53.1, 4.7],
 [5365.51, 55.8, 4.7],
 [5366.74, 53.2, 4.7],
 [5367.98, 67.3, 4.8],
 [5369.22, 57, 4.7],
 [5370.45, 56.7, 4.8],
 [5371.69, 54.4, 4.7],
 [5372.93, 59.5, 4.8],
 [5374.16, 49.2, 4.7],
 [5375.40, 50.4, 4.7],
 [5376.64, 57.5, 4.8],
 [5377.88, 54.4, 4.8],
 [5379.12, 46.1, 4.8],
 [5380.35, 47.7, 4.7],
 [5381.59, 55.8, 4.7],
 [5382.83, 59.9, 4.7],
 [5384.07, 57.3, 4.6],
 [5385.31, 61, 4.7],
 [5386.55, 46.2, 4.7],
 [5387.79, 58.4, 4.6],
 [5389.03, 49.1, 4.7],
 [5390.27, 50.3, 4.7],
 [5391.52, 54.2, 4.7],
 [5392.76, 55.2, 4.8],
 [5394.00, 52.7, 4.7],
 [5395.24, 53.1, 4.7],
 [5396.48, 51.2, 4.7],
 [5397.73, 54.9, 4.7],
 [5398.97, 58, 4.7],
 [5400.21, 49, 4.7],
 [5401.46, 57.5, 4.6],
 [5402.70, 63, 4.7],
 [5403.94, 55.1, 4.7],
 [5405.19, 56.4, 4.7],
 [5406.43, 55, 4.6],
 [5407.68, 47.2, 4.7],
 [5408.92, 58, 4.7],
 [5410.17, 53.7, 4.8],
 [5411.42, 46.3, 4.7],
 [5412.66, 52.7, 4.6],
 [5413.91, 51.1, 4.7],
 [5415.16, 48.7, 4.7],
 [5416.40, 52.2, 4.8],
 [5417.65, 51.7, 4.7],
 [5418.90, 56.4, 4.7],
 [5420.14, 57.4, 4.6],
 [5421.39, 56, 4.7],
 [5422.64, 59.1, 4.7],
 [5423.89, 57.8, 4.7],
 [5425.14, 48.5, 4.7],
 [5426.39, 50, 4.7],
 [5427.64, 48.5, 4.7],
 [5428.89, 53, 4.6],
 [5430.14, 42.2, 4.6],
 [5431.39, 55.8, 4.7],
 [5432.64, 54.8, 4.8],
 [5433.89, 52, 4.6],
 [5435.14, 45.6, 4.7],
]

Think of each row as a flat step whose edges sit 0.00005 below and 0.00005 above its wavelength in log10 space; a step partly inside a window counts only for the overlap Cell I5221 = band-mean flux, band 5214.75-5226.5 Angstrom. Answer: 51.4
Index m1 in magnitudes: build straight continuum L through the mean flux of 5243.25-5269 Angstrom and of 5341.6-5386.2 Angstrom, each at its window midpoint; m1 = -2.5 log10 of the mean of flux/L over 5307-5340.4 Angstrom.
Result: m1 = 0.09 mag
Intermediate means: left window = 52.2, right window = 56.9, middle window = 50.9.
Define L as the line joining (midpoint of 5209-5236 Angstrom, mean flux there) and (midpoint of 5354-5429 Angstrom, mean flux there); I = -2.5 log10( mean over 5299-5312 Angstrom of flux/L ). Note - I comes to 0.07 mag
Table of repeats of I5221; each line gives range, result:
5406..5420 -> 52.2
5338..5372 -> 57.7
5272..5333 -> 51.6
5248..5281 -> 53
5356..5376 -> 57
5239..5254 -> 52.8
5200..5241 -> 53.5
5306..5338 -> 50.8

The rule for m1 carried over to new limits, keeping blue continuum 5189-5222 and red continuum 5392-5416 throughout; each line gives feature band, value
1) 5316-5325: 0.093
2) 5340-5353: -0.086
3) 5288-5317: 0.065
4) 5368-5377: -0.041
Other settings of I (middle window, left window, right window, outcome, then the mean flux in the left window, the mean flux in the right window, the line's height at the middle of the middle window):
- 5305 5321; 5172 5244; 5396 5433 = 0.10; 54.4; 53.4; 53.9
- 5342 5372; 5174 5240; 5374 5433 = -0.09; 54.3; 53.3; 53.6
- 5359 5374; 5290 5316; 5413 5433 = -0.11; 51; 52.7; 51.9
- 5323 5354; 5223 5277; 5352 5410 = -0.01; 53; 55.5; 54.7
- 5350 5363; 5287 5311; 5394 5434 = -0.12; 52.1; 53.3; 52.7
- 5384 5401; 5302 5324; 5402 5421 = -0.01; 49.1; 53.7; 52.8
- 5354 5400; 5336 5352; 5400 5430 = -0.01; 56.1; 53.4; 54.8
